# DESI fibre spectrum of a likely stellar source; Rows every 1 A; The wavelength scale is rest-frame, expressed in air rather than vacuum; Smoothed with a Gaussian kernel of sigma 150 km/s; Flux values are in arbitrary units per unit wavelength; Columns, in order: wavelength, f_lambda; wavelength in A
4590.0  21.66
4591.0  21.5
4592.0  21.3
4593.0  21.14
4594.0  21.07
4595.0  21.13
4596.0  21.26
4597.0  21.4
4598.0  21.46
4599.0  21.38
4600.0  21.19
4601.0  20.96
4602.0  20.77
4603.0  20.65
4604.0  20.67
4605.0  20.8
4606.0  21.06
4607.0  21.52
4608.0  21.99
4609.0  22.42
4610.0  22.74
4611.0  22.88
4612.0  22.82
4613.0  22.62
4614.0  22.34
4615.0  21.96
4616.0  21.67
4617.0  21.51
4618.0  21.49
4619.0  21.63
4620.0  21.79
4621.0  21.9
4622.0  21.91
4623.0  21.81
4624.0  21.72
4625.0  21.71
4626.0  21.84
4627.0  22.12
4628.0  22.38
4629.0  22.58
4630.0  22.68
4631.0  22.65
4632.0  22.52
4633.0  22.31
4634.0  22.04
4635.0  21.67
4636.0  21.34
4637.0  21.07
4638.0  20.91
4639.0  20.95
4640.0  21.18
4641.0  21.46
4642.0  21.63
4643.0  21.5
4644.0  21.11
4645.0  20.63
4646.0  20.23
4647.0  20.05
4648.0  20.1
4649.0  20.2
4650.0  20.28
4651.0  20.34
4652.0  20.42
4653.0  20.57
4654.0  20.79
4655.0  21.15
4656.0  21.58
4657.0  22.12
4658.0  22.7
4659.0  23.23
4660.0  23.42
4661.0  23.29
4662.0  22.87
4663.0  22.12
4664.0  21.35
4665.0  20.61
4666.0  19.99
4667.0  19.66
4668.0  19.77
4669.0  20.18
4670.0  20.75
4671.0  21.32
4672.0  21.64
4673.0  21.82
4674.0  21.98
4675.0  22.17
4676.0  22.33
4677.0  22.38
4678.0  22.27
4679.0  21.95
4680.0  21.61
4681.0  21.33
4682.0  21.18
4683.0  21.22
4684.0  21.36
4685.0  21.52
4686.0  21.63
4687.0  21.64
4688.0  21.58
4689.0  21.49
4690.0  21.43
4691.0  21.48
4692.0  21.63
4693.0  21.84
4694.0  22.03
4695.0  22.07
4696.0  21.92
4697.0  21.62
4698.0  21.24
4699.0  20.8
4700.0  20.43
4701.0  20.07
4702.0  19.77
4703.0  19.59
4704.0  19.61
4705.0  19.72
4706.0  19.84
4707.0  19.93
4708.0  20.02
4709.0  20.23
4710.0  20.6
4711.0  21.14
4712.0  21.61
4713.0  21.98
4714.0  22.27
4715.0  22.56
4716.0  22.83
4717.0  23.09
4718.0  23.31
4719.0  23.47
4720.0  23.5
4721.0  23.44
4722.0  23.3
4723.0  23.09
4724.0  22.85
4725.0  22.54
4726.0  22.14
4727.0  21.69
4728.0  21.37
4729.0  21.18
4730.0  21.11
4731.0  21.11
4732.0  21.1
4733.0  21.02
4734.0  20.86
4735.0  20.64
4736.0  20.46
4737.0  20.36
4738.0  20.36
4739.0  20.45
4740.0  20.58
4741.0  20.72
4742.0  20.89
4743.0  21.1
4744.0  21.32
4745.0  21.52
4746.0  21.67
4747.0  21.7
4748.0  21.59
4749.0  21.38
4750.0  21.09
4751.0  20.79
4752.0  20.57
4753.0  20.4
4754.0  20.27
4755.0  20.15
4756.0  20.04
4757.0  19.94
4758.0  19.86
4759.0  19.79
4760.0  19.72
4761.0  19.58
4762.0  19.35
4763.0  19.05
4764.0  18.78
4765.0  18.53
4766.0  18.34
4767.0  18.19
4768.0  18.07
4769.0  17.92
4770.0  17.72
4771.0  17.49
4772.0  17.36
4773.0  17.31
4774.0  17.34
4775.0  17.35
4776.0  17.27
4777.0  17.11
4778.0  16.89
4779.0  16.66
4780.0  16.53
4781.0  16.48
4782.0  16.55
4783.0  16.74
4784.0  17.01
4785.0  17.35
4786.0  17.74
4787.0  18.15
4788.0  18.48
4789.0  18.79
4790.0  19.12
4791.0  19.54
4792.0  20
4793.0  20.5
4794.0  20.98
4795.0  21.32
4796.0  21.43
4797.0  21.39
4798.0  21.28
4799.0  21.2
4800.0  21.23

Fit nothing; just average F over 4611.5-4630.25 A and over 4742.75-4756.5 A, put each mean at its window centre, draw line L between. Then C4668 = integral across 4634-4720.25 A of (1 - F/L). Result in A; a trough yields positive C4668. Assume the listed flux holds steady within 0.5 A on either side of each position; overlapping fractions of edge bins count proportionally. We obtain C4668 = 0.9 A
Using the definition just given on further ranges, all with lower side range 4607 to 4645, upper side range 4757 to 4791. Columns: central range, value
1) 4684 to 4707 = -1.1 A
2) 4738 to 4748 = -1.2 A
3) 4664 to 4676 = -0.1 A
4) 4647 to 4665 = -0.3 A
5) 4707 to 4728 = -2.9 A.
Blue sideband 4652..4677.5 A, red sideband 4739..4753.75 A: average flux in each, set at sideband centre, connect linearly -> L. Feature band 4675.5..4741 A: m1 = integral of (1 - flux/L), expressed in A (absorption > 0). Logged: -0.5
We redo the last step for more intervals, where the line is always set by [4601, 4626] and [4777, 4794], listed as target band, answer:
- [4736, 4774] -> -2.35 A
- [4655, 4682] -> -1.51 A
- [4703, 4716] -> -0.78 A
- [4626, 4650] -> -0.24 A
